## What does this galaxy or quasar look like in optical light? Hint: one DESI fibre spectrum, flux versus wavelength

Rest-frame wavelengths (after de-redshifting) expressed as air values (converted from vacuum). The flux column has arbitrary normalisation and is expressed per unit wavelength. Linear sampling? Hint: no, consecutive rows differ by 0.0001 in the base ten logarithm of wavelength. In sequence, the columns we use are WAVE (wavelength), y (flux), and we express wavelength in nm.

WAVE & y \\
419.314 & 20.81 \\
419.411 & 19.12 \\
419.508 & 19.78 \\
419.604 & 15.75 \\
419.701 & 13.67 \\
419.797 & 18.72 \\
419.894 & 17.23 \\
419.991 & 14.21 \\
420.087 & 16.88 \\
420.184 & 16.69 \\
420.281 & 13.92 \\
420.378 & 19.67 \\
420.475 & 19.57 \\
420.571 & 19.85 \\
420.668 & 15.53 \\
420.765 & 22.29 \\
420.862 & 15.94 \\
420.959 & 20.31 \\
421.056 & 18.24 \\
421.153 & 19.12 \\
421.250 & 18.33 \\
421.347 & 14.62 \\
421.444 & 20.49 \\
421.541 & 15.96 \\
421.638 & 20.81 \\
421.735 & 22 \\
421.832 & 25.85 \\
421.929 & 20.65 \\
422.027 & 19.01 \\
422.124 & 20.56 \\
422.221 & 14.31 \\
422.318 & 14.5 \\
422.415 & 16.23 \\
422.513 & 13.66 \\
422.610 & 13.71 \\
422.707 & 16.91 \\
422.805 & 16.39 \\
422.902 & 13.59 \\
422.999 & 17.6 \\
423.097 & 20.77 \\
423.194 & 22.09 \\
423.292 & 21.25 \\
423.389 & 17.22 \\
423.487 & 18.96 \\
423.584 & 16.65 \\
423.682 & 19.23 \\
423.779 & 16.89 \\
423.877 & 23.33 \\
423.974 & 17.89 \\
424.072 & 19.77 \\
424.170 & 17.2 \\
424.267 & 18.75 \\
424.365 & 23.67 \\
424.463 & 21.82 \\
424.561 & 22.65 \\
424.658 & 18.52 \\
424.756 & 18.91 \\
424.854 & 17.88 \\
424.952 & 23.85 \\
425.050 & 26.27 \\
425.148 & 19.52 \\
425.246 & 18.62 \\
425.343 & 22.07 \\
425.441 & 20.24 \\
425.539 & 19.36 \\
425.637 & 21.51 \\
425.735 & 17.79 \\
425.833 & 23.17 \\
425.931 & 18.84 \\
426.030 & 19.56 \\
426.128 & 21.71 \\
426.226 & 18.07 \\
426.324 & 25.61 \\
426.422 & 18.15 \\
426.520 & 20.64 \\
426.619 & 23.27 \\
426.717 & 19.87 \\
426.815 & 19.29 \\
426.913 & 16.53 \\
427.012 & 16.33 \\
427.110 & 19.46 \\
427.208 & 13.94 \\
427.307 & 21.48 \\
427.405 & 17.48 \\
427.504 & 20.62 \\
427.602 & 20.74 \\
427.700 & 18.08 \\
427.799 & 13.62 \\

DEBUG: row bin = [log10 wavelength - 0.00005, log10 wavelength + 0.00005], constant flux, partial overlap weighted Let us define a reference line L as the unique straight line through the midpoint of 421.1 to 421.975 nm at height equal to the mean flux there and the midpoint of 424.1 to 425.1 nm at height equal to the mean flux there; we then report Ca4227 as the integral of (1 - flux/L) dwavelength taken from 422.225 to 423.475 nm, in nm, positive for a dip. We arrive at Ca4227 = 0.204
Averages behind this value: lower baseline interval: 19.8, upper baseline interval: 20.9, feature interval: 17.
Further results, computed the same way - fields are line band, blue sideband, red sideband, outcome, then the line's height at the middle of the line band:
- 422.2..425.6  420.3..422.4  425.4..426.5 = 0.14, 19.7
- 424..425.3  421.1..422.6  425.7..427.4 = -0.10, 19.1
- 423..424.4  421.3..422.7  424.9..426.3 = -0.01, 19.3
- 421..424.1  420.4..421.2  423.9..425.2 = 0.21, 19.7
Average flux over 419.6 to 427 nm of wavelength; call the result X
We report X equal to 19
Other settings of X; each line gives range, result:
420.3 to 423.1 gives 18.1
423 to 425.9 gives 20.2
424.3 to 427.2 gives 20.4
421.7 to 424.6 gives 18.7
